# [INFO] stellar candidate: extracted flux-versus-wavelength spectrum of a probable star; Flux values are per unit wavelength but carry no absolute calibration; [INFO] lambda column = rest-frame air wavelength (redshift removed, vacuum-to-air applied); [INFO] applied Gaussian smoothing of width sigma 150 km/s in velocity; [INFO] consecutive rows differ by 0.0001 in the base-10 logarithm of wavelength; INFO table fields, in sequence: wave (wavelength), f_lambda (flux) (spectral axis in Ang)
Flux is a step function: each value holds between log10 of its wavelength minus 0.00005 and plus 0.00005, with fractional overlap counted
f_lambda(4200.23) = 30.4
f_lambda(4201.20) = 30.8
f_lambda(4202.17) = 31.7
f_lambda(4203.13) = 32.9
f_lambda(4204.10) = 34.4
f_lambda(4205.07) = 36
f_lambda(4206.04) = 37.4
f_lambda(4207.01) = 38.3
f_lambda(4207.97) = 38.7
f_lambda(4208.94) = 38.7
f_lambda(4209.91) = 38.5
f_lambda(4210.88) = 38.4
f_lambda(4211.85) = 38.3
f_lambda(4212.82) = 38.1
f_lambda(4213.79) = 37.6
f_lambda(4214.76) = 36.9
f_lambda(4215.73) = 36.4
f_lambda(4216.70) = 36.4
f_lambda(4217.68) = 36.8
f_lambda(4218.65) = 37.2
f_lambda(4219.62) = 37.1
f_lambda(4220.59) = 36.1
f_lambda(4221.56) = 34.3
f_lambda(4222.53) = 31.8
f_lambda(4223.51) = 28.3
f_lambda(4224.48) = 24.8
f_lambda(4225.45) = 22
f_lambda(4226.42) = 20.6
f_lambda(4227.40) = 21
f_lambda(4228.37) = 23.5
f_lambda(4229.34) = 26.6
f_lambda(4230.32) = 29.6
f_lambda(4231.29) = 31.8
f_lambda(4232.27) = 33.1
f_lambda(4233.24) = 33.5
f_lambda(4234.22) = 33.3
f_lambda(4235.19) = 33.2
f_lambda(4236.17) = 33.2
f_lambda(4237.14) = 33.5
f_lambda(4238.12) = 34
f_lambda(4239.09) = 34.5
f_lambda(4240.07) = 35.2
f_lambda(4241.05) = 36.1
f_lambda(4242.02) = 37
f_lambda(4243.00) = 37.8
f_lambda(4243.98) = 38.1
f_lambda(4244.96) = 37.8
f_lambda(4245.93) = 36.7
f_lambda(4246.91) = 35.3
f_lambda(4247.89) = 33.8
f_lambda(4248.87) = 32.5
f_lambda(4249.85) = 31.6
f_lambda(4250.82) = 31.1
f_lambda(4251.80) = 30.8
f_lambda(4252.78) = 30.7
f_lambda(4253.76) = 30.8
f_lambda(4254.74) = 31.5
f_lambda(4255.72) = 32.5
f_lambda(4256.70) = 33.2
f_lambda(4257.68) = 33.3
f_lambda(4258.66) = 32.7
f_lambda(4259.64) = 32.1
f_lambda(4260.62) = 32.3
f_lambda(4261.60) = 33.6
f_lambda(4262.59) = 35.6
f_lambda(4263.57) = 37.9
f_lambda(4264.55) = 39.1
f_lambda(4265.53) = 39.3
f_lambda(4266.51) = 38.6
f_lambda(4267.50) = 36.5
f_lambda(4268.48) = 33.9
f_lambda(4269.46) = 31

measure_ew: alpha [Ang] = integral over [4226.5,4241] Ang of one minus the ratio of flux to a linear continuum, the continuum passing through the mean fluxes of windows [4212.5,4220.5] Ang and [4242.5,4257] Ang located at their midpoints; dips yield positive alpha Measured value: 1.7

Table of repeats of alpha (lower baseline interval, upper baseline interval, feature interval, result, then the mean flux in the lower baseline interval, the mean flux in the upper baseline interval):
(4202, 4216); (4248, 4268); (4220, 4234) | 2.8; 37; 33.8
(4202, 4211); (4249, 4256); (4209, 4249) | 0.6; 36.6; 31.3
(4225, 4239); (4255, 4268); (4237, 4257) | -1.2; 29.4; 35.1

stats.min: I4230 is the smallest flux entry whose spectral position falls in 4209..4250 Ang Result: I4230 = 20.6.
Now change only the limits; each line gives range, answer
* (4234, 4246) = 33.2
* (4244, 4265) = 30.7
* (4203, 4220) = 32.9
